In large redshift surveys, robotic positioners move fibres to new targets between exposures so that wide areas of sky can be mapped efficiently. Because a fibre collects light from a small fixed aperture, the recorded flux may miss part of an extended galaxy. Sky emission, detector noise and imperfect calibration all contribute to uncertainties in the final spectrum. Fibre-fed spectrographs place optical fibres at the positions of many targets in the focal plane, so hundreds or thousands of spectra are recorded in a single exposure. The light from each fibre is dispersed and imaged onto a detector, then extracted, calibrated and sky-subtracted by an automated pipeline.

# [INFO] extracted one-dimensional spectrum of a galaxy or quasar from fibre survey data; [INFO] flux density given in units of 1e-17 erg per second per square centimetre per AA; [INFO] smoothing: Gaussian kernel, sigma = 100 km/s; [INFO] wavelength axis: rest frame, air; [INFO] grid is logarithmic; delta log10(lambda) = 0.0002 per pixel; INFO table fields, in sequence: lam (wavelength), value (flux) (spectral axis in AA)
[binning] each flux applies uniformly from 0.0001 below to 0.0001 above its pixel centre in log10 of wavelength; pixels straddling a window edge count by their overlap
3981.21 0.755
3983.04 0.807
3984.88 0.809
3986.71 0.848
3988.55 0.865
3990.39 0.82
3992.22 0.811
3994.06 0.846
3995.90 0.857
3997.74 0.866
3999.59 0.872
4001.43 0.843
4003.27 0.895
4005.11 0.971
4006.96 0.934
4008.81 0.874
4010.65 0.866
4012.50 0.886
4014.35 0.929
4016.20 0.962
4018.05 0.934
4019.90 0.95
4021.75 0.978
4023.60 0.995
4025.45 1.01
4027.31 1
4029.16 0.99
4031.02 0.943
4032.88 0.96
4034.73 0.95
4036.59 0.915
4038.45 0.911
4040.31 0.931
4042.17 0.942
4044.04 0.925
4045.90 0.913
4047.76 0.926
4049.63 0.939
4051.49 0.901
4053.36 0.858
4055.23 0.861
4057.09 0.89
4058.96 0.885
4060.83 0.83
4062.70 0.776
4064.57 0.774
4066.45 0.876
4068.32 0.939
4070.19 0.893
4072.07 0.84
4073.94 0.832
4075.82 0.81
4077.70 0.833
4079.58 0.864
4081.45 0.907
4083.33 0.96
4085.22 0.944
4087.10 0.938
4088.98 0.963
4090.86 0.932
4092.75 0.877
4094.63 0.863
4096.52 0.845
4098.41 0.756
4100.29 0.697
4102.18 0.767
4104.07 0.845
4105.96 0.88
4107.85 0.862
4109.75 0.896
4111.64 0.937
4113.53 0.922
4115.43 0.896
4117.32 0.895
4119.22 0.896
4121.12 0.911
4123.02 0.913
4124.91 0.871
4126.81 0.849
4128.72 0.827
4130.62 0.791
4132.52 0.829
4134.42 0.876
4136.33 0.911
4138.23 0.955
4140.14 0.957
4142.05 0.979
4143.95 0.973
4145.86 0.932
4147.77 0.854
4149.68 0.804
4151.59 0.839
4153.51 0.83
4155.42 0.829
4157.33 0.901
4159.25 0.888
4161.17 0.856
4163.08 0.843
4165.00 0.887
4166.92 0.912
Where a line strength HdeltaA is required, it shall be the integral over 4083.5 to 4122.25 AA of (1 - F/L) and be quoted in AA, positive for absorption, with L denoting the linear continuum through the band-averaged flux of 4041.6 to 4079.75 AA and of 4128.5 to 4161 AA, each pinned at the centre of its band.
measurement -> -0.1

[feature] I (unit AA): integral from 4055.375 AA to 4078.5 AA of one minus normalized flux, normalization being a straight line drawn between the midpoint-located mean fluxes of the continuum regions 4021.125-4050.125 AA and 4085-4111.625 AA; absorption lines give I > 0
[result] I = 1.5 AA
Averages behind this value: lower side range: 0.952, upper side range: 0.862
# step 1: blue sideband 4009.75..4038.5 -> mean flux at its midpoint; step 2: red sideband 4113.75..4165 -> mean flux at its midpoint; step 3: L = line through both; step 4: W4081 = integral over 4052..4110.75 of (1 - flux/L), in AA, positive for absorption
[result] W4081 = 3.50 AA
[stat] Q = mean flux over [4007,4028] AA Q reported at 0.943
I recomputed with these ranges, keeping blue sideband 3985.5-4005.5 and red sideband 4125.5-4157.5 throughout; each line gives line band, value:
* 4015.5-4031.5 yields -2.1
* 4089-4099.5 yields 0.1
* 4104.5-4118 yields -0.3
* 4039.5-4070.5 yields -0.7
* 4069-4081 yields 0.3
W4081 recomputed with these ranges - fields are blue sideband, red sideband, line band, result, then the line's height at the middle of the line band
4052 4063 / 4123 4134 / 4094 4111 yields 0.5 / 0.848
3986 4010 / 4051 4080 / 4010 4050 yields -3.8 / 0.862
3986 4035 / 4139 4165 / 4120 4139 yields 0.3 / 0.889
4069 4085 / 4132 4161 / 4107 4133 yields 0.1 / 0.883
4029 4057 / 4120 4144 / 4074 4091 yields 0.1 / 0.909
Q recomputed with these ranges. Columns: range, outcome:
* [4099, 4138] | 0.864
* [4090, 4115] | 0.853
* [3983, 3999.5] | 0.84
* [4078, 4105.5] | 0.868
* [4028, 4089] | 0.897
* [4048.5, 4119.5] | 0.87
